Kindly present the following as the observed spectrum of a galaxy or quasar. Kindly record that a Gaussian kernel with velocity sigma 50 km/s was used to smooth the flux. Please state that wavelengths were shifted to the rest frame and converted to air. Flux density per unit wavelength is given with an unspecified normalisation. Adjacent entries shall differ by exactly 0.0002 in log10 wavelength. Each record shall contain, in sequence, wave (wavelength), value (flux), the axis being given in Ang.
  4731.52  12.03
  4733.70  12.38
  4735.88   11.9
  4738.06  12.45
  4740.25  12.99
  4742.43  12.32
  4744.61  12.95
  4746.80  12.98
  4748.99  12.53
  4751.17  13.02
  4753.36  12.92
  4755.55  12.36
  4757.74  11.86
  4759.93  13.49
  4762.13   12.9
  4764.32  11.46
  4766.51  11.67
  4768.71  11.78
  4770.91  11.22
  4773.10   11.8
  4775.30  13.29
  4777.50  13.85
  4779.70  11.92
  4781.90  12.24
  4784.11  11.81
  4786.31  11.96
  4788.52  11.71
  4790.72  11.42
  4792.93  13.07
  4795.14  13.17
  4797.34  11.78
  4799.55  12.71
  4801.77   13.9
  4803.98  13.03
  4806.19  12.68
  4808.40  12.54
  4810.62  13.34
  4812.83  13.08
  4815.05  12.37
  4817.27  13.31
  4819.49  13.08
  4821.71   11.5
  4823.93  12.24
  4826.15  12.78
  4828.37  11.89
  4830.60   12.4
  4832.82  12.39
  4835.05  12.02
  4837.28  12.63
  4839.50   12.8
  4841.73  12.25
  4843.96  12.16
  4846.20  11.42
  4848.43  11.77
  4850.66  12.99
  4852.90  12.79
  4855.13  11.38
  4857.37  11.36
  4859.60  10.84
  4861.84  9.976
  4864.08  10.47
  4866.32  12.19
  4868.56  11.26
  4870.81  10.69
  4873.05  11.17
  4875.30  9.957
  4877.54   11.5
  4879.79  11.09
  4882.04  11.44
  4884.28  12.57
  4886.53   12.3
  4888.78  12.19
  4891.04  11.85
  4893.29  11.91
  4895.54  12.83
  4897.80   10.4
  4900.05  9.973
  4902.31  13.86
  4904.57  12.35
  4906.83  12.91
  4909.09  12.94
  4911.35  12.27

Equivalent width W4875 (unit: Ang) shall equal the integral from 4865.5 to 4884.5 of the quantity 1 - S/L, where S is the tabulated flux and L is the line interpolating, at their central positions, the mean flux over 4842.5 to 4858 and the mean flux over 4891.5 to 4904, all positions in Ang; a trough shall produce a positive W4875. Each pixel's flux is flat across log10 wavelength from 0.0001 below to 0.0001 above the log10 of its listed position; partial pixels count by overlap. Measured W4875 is 1.06 Ang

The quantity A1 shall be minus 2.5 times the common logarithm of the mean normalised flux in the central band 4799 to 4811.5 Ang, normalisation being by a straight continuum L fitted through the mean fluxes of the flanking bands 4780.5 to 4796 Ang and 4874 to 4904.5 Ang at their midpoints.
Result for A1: -0.082 mag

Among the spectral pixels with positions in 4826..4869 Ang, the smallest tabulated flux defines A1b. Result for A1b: 9.976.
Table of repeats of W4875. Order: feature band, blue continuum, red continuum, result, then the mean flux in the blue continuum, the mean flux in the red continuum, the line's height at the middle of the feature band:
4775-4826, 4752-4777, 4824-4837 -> -1.23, 12.3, 12.3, 12.3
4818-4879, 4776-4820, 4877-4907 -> 2.40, 12.6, 11.9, 12.3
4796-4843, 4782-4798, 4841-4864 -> -2.78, 12.1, 11.6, 11.9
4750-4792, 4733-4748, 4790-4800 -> 0.86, 12.6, 12.5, 12.5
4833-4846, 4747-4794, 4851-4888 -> -0.74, 12.3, 11.4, 11.6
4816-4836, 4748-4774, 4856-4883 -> -1.57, 12.3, 11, 11.5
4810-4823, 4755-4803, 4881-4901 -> -0.66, 12.3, 11.7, 12.1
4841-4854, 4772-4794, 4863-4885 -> -0.79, 12.3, 11.2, 11.5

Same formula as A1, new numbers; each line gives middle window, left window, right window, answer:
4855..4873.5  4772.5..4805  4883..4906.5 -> 0.11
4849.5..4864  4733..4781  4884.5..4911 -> 0.07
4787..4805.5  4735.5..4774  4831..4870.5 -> -0.04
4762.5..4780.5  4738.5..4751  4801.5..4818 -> 0.06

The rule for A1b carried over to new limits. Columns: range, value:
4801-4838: 11.5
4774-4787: 11.81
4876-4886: 11.09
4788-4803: 11.42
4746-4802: 11.22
